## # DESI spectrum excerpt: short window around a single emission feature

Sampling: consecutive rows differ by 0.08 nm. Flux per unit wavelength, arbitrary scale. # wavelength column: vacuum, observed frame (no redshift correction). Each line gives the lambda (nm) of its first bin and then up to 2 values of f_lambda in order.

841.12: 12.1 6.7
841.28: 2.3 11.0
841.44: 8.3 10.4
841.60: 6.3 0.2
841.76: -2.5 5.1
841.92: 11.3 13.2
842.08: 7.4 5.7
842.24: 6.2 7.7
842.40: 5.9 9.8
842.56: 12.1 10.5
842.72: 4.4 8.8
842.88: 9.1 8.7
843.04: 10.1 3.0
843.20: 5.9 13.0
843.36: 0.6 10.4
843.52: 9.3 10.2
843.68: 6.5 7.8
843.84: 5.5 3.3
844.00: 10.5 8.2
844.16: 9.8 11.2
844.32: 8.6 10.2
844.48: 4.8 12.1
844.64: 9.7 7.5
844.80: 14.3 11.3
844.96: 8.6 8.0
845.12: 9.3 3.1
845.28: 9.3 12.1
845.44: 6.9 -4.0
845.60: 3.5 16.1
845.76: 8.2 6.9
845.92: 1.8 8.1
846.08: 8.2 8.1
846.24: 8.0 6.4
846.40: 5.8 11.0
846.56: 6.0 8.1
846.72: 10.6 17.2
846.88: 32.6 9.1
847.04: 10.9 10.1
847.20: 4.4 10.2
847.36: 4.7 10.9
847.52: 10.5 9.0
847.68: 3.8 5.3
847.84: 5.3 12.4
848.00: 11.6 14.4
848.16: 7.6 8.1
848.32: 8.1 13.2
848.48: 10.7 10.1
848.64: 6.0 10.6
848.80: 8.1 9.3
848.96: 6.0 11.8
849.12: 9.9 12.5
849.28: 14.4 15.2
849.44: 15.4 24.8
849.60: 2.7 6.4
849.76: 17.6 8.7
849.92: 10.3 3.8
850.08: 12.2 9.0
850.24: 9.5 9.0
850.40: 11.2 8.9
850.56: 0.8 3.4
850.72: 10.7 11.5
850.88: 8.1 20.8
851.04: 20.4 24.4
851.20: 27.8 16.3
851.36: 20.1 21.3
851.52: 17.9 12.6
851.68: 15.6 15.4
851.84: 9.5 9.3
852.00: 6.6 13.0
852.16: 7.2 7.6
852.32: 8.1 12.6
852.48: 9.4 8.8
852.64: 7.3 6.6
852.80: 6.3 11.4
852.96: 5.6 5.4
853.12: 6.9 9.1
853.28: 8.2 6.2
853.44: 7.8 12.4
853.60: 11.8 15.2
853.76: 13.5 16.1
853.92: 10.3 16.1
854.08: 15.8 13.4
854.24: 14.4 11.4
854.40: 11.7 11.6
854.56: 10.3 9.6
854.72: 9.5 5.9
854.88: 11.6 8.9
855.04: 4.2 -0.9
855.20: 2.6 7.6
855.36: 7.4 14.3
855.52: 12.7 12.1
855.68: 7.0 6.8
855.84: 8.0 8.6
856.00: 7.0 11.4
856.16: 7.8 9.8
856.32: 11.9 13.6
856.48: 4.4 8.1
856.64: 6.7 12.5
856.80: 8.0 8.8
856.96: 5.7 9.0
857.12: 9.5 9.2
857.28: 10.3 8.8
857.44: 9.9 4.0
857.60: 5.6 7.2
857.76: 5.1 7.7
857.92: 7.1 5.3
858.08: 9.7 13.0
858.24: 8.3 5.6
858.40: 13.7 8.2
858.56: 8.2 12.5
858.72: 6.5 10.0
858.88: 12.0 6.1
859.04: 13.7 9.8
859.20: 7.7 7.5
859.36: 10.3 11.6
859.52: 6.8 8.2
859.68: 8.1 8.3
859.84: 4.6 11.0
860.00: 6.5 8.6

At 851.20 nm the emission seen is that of H-alpha 6563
